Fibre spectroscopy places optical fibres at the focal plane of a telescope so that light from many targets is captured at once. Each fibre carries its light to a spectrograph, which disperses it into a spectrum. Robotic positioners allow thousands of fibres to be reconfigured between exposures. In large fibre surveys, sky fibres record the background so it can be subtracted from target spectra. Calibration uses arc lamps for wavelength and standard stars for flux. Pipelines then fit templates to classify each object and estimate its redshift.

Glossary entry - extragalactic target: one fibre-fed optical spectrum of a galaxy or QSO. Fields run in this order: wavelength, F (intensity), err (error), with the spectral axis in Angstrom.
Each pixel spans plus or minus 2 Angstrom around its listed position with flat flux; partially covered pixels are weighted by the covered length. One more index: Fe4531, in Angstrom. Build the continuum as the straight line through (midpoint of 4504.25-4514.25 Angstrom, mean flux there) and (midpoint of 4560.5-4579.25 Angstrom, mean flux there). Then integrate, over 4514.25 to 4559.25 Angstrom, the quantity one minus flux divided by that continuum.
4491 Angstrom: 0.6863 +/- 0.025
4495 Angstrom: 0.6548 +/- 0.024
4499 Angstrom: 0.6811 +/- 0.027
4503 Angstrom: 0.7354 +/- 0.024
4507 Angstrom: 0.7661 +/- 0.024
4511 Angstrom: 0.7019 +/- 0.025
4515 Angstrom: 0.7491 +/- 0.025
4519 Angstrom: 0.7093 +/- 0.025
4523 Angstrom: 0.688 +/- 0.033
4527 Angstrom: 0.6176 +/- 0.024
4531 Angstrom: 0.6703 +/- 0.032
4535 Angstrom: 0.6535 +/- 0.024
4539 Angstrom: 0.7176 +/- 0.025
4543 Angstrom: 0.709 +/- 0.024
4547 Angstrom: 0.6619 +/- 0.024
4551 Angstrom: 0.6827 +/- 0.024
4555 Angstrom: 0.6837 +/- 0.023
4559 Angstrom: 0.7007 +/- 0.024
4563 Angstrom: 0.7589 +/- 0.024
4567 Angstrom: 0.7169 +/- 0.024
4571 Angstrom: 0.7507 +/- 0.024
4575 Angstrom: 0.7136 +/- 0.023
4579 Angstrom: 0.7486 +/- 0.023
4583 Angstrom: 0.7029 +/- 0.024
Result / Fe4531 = 3.1 Angstrom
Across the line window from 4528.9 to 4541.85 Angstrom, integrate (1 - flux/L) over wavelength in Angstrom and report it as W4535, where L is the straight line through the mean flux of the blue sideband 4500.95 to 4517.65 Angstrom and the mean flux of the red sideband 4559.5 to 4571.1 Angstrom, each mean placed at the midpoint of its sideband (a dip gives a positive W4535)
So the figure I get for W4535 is 1.0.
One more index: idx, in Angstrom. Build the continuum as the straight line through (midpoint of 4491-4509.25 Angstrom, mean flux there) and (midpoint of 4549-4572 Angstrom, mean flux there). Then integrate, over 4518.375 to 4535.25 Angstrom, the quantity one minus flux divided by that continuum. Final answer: 1.0 Angstrom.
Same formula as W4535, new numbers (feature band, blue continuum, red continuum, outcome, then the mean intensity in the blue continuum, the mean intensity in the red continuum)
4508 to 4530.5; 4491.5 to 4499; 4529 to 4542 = -0.6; 0.668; 0.683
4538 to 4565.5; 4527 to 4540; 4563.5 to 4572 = 0.1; 0.668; 0.736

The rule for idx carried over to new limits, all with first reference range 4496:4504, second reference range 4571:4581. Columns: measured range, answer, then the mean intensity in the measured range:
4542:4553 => 0.6 Angstrom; 0.682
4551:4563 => 0.4 Angstrom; 0.702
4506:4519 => -0.5 Angstrom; 0.732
